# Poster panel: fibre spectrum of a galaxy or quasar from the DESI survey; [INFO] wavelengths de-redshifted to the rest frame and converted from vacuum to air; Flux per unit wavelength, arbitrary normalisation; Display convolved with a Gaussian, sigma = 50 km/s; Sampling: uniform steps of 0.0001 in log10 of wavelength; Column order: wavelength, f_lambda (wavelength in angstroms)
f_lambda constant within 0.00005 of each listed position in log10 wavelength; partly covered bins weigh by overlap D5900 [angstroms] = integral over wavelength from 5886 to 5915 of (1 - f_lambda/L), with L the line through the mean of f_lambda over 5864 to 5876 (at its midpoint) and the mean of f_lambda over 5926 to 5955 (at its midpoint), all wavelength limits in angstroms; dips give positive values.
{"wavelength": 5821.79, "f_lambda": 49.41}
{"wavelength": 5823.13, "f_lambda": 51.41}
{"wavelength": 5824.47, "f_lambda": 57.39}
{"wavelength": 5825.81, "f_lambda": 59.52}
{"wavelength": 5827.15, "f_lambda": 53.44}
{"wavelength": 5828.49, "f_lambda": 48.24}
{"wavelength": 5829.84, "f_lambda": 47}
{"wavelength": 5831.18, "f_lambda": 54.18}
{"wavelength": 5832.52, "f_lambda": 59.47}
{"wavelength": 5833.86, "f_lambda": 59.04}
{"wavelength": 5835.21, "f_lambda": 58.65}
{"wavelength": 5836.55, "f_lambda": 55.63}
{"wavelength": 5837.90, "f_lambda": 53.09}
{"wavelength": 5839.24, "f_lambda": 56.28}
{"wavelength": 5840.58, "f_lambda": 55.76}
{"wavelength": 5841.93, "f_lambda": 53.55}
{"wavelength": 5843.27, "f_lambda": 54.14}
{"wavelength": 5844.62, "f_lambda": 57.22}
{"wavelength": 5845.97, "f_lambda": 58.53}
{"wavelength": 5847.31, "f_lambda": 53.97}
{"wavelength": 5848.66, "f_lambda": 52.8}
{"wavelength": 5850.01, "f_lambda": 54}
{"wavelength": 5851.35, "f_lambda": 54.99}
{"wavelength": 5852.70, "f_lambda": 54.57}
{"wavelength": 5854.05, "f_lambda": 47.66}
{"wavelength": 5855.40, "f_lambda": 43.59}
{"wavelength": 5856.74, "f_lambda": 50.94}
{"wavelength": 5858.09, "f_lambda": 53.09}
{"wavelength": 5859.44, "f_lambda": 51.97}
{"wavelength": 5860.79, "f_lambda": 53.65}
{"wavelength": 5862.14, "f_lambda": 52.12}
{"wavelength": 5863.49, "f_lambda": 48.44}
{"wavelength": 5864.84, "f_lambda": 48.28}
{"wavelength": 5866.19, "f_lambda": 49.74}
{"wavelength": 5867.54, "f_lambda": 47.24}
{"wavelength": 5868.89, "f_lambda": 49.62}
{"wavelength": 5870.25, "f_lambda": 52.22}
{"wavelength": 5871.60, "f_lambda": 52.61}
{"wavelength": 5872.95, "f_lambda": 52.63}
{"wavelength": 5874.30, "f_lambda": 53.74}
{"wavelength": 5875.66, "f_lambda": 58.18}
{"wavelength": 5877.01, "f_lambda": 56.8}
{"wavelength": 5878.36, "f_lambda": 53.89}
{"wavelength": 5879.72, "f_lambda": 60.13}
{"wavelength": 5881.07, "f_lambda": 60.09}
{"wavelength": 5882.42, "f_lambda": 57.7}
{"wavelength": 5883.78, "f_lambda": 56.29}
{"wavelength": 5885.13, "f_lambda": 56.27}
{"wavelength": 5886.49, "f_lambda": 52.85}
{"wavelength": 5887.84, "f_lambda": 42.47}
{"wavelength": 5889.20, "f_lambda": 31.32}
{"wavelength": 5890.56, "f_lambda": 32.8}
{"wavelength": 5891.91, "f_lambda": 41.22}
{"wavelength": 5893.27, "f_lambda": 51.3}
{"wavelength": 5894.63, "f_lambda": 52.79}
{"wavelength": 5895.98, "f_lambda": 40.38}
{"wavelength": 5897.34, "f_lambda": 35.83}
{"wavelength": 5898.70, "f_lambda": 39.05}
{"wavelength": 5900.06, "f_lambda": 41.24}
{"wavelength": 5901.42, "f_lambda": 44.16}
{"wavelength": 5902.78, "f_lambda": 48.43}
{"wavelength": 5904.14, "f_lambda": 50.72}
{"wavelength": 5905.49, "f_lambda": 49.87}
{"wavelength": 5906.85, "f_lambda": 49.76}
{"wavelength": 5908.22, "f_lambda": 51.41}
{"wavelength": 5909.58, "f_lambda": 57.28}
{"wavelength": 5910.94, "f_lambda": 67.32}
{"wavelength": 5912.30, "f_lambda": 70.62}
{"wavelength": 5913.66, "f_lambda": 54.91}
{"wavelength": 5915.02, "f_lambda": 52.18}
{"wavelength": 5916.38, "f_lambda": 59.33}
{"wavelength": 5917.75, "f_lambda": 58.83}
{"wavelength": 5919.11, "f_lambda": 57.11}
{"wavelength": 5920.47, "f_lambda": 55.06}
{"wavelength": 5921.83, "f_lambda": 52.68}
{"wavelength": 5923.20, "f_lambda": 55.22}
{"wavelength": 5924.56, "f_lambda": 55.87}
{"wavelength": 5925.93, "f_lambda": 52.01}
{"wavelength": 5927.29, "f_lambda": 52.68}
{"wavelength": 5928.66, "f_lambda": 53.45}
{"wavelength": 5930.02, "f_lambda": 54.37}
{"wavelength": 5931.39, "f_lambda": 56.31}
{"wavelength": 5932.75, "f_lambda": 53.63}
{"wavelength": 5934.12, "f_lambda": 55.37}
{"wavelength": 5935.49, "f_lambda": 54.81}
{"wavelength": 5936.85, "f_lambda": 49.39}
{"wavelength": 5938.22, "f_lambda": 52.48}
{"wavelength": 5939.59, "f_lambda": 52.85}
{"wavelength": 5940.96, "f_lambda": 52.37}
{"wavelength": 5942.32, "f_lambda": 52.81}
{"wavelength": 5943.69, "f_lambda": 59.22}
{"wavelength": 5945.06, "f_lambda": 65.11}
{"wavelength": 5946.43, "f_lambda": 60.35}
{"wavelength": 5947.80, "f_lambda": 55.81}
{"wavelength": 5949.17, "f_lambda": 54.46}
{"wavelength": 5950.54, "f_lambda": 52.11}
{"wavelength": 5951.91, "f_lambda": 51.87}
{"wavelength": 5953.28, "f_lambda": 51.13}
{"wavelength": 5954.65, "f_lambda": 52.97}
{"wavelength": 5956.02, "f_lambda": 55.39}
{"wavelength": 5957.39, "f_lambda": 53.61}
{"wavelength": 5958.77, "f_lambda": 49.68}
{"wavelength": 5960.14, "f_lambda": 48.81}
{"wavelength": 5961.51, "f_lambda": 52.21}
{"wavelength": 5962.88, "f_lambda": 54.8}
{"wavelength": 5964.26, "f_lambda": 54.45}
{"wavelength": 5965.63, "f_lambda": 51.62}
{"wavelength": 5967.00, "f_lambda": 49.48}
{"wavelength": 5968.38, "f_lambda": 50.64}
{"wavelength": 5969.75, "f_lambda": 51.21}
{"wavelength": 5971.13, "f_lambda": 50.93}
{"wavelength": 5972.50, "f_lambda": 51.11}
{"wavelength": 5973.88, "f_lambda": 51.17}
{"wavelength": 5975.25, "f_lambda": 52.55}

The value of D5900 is 2.6 angstroms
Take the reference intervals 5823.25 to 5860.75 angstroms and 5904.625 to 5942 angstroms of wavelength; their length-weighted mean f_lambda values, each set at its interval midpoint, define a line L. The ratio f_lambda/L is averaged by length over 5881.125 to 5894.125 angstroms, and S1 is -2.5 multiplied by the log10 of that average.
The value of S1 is 0.15 mag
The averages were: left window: 54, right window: 55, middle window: 47.6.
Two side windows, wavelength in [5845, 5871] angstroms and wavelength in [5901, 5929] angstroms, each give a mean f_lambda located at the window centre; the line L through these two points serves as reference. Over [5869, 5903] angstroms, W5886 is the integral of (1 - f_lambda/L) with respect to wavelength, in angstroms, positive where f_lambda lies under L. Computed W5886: 2.6 angstroms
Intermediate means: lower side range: 51.5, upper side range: 54.8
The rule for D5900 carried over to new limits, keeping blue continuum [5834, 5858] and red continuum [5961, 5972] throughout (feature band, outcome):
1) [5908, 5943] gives -1.9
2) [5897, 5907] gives 1.5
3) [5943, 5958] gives -1.0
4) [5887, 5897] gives 2.1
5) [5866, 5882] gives -0.2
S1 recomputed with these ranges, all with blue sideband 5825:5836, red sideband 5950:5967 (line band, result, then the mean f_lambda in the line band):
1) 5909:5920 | -0.124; 59.7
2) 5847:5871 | 0.070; 51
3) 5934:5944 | -0.014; 53.4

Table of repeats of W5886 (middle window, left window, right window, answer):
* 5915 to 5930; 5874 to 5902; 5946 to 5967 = -1.26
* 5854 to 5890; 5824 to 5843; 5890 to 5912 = -0.60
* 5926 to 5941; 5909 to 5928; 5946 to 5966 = 0.59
